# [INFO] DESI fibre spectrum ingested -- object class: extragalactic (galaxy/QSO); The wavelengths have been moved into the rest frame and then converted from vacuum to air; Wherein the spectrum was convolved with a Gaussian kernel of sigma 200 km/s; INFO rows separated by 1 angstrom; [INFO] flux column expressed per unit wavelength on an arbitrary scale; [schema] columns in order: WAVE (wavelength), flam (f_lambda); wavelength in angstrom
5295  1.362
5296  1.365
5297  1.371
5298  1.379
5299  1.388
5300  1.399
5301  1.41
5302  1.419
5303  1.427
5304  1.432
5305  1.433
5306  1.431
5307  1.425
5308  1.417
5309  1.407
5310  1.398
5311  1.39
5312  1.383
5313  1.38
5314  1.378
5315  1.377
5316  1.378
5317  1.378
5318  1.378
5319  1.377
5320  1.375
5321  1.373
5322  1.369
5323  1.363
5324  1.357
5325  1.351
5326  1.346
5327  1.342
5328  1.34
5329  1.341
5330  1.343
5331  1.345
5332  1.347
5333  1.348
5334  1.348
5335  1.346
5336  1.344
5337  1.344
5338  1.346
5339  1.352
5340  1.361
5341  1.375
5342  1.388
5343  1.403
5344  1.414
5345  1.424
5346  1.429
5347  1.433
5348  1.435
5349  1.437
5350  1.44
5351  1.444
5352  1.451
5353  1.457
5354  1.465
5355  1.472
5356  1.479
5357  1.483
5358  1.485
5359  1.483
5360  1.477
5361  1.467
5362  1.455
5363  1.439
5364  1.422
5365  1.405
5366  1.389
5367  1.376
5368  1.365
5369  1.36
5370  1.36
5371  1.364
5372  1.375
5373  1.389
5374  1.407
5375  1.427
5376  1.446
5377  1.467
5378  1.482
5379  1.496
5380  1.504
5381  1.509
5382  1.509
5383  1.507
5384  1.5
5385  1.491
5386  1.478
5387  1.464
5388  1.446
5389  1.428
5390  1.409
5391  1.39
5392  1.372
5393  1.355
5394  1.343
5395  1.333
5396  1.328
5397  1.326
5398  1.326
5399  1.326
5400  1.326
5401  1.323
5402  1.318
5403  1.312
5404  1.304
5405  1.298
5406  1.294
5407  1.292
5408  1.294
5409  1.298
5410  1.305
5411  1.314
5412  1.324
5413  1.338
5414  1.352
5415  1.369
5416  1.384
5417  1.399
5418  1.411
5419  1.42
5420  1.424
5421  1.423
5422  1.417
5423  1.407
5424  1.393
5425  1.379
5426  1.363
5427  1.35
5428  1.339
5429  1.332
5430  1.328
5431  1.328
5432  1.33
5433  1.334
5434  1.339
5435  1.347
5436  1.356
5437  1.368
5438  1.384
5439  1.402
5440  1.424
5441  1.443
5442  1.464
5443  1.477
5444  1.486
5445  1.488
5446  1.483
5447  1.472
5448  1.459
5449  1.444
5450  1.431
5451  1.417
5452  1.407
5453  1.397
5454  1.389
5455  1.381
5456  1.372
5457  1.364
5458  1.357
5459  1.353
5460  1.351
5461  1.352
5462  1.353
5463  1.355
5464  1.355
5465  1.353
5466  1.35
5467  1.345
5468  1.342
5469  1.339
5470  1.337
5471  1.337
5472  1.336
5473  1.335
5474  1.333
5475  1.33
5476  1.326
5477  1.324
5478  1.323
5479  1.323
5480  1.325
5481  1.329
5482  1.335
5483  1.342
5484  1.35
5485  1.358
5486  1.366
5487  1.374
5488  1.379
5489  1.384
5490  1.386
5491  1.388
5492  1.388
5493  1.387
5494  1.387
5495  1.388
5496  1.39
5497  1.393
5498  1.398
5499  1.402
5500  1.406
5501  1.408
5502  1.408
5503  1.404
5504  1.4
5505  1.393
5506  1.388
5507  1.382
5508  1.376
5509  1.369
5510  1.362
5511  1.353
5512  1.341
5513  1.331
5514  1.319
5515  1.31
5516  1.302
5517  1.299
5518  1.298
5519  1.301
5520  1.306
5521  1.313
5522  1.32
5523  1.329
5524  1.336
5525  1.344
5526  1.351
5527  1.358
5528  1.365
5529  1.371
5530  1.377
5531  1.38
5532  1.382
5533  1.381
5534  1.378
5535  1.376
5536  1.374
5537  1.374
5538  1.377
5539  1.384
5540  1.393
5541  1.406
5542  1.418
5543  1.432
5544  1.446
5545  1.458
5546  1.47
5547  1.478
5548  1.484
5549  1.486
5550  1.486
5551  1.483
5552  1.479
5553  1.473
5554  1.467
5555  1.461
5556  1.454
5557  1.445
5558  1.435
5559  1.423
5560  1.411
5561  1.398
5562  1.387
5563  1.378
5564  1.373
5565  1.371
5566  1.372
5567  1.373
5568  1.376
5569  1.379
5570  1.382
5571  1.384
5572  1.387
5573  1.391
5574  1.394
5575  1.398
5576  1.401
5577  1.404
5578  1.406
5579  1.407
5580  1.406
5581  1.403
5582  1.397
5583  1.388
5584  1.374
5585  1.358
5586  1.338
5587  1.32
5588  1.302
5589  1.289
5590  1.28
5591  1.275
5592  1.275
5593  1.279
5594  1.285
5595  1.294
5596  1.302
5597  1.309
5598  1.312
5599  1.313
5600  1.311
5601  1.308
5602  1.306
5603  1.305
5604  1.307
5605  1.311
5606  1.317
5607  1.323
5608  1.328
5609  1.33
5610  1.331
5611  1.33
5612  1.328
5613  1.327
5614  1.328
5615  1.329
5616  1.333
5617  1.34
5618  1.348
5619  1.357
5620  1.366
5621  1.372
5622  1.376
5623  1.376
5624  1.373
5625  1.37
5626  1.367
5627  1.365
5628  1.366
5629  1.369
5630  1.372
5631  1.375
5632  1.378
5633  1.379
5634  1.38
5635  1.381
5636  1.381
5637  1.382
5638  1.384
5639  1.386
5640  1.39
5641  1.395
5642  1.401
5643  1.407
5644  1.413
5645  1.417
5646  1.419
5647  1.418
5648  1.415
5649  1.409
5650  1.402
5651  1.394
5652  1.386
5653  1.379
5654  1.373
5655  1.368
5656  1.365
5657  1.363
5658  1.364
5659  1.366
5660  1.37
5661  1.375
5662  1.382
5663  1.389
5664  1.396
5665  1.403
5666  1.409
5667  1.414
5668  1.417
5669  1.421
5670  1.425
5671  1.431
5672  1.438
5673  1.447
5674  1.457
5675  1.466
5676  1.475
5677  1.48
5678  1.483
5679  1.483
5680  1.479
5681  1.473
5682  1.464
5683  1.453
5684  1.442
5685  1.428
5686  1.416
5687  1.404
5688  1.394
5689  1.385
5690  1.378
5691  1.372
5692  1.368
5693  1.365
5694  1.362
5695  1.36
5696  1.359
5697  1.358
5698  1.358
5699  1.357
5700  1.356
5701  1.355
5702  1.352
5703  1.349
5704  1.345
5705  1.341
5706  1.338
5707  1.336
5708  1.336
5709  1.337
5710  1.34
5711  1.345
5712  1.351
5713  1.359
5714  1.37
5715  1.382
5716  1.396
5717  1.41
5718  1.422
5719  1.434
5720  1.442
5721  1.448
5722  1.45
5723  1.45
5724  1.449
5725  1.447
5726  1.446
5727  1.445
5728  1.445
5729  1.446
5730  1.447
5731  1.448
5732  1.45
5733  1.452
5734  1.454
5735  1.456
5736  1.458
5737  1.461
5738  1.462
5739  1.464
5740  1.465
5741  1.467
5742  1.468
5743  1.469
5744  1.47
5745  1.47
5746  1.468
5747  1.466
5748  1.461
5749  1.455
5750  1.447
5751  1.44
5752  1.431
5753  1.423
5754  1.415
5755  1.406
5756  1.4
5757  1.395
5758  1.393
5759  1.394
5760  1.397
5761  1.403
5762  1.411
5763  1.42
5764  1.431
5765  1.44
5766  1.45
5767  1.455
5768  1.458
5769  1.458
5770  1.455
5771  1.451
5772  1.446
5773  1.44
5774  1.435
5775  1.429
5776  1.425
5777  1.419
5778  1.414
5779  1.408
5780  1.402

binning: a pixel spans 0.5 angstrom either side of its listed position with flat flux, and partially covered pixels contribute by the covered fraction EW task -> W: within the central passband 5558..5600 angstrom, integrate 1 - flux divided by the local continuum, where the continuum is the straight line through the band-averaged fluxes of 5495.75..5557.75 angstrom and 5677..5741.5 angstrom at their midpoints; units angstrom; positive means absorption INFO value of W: 1.1 angstrom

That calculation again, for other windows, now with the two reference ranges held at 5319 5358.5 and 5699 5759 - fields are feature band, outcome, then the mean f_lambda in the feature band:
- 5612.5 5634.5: 0.8 angstrom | 1.36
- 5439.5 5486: 0.8 angstrom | 1.38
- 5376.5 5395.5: -0.7 angstrom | 1.45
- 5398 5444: 1.2 angstrom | 1.36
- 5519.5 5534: 0.5 angstrom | 1.35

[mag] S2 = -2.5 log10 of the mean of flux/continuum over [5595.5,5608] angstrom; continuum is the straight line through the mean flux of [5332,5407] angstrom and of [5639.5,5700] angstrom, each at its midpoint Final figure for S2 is 0.08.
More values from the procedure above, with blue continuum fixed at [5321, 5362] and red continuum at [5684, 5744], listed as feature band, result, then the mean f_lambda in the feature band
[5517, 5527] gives 0.06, 1.32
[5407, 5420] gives 0.04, 1.35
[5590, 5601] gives 0.09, 1.3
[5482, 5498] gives 0.02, 1.38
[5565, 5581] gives 0.01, 1.39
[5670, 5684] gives -0.04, 1.46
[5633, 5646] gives 0.01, 1.39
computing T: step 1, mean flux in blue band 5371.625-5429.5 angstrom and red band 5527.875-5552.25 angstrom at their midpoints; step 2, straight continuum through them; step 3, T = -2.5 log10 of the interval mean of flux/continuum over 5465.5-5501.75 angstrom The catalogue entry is 0.04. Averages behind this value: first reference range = 1.39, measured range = 1.36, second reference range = 1.42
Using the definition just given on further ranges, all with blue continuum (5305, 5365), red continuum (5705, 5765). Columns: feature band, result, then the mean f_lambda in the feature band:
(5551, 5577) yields 0.00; 1.41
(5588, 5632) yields 0.07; 1.33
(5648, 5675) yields 0.02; 1.4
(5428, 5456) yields 0.00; 1.4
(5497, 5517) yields 0.03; 1.37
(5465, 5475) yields 0.05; 1.34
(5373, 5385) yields -0.05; 1.47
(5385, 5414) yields 0.04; 1.35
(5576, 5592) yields 0.05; 1.36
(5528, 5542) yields 0.02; 1.38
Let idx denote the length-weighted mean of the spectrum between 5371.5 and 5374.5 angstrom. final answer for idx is 1.39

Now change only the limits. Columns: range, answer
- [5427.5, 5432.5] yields 1.33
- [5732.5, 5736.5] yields 1.45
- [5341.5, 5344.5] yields 1.4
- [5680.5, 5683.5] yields 1.46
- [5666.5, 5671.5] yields 1.42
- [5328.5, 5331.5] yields 1.34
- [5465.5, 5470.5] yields 1.34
